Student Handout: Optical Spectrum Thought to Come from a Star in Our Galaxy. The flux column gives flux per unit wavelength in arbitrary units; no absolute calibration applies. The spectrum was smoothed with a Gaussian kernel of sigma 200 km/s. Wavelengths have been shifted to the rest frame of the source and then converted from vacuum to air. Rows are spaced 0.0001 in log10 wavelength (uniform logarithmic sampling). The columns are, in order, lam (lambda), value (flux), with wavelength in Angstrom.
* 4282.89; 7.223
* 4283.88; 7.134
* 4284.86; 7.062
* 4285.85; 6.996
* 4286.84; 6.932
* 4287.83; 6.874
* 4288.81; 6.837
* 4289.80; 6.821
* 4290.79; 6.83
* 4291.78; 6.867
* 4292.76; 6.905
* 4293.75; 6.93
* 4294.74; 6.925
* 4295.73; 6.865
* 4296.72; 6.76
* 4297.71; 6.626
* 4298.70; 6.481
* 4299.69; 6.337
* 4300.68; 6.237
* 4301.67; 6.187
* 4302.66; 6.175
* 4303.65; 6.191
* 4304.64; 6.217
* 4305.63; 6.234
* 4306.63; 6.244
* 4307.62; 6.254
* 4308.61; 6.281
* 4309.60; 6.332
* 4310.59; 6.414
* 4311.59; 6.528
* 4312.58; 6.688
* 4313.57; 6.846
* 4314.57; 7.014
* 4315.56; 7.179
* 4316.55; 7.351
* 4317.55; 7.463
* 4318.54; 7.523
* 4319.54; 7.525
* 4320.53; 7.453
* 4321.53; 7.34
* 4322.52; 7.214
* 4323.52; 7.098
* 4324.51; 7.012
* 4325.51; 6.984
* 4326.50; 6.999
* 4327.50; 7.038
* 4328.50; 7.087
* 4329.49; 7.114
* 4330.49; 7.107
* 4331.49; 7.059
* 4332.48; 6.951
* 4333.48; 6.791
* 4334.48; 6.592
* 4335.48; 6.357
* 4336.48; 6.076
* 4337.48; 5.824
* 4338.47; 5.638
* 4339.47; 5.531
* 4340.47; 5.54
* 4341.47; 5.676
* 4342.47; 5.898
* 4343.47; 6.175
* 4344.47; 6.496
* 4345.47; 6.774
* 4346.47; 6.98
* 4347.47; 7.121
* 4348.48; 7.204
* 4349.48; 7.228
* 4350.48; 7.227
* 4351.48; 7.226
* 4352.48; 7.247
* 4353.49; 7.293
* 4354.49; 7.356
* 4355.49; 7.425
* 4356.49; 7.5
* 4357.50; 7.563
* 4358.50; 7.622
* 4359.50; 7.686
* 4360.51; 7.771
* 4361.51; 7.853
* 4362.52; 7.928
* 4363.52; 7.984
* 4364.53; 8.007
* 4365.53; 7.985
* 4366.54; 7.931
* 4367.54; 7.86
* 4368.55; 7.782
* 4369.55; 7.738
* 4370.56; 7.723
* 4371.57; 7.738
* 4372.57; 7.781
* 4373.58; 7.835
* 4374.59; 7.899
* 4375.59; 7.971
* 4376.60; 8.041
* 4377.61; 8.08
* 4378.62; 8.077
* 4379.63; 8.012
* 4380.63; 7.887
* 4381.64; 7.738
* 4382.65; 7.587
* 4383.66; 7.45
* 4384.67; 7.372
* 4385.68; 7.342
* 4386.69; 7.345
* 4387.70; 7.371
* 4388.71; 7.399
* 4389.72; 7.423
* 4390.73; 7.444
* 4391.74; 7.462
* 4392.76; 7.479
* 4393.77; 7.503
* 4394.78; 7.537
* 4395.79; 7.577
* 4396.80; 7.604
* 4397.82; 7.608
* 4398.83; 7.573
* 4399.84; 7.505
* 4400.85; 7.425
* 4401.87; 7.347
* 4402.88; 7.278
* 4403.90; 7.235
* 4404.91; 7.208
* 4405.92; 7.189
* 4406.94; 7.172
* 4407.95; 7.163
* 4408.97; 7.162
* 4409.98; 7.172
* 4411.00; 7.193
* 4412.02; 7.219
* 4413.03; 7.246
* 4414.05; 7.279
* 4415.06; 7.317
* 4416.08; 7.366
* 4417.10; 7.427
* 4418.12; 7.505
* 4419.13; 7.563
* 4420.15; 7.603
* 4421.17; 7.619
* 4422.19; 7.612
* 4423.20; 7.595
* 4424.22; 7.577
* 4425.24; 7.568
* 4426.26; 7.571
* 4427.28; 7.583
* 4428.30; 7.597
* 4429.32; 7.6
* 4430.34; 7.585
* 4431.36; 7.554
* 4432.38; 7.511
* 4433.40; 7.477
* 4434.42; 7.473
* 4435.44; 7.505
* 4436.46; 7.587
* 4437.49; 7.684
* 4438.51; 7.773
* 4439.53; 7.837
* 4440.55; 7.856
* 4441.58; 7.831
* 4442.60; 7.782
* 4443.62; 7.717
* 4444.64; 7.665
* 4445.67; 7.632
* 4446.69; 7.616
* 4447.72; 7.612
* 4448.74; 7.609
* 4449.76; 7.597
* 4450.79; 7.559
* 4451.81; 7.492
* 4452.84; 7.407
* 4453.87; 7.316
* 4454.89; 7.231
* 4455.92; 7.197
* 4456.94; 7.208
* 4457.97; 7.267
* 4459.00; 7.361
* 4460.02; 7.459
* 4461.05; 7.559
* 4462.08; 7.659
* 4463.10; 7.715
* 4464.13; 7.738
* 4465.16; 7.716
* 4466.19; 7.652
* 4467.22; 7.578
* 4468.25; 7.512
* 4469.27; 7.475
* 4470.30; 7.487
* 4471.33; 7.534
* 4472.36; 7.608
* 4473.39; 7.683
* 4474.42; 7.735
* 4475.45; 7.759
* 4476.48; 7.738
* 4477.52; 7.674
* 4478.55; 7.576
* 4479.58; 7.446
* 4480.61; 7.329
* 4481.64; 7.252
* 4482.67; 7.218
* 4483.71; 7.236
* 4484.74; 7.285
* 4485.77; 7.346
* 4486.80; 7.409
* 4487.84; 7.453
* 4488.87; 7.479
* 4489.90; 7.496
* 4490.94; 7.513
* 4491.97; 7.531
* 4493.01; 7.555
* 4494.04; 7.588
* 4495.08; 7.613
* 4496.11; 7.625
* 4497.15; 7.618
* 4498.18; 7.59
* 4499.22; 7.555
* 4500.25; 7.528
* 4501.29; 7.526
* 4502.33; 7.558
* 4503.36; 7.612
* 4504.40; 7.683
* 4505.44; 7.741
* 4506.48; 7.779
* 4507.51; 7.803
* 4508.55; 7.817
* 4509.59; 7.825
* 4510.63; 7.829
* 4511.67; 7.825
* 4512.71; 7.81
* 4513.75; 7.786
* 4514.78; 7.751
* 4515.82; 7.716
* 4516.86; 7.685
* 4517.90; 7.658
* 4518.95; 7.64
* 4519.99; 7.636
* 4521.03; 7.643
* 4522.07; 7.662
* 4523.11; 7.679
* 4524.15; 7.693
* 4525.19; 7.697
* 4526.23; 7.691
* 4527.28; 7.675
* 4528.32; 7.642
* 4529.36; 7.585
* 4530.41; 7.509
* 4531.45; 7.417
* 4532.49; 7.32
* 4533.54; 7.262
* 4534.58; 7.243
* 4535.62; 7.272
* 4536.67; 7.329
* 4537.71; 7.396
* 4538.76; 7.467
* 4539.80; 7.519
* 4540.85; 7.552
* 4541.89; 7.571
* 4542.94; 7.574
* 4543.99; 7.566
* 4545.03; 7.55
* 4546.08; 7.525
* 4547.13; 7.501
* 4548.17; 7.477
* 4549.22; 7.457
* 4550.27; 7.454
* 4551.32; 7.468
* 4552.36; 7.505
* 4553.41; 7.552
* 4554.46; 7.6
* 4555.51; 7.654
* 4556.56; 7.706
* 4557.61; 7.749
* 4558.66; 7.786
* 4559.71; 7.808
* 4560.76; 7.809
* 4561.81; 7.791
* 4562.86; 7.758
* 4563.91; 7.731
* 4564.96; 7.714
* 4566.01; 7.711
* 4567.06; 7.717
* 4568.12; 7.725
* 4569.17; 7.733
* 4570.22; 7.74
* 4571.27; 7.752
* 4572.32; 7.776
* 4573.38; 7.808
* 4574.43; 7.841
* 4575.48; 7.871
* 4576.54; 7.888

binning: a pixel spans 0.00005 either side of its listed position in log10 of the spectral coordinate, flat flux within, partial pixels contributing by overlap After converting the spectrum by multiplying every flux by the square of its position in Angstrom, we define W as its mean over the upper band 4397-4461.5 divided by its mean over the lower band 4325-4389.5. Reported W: 1.07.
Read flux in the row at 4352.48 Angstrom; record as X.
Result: 7.247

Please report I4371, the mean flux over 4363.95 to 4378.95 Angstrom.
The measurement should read 7.89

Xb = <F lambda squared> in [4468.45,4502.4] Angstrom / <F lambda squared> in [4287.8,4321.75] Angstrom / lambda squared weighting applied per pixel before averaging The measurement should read 1.21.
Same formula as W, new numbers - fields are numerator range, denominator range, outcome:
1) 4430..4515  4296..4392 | 1.13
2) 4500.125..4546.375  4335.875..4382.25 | 1.12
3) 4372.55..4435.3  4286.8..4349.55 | 1.17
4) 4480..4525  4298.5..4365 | 1.20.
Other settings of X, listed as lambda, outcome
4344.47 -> 6.496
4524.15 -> 7.693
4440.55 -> 7.856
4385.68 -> 7.342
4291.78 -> 6.867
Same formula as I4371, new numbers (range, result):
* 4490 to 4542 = 7.6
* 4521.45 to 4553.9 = 7.51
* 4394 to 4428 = 7.41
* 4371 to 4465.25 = 7.53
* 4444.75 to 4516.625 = 7.56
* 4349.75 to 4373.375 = 7.66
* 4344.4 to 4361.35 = 7.31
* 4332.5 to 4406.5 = 7.31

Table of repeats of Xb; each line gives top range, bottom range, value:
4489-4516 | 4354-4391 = 1.05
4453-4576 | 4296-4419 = 1.14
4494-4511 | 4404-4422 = 1.09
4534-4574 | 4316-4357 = 1.22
